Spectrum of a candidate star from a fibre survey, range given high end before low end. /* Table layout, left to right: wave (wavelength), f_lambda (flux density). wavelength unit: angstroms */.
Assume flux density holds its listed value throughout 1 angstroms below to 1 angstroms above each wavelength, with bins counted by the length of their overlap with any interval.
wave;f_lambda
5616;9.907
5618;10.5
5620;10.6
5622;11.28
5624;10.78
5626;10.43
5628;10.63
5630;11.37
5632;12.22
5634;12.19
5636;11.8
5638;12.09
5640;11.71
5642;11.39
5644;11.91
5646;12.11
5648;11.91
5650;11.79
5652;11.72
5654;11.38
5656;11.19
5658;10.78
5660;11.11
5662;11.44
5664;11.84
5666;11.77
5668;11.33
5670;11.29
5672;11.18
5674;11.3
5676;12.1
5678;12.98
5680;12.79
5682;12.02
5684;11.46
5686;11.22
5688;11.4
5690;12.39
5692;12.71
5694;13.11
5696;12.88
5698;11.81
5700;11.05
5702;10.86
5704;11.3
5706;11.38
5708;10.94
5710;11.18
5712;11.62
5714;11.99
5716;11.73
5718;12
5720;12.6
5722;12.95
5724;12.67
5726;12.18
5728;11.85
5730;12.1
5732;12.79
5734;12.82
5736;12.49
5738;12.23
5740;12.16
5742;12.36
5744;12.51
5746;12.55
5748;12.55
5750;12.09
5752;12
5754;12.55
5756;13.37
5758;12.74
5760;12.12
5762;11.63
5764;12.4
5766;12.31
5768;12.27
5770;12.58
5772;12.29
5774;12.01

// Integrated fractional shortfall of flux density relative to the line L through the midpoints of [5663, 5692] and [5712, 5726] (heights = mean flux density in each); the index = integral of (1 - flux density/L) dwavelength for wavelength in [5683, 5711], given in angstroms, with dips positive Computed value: 0.8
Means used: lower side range 11.8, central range 11.7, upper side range 12.3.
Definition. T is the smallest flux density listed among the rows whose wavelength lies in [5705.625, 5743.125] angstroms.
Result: 10.94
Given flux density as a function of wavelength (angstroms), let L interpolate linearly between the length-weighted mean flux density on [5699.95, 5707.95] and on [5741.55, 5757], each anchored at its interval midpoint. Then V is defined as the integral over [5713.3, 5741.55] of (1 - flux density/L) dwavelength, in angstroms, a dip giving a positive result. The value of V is -1.17 angstroms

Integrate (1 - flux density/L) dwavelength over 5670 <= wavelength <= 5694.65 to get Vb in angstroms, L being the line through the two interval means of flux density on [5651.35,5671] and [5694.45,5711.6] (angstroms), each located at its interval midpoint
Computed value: -1.2 angstroms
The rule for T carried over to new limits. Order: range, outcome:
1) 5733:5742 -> 12.16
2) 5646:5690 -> 10.78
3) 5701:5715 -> 10.86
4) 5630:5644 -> 11.37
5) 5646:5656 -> 11.19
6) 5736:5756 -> 12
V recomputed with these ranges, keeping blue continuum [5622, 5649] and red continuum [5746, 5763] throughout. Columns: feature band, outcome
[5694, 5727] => 0.62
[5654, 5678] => 0.65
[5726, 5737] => -0.14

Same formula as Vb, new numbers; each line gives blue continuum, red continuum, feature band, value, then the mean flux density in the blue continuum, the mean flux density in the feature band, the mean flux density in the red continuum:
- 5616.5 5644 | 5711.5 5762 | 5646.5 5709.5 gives 0.4 angstroms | 11.3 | 11.7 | 12.4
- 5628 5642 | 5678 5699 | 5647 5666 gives 0.7 angstroms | 11.8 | 11.5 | 12.2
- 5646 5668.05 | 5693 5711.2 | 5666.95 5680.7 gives -0.3 angstroms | 11.5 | 11.8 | 11.6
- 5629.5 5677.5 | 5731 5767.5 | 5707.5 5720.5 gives 0.4 angstroms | 11.6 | 11.7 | 12.4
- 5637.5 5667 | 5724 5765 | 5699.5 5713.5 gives 1.0 angstroms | 11.6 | 11.2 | 12.4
